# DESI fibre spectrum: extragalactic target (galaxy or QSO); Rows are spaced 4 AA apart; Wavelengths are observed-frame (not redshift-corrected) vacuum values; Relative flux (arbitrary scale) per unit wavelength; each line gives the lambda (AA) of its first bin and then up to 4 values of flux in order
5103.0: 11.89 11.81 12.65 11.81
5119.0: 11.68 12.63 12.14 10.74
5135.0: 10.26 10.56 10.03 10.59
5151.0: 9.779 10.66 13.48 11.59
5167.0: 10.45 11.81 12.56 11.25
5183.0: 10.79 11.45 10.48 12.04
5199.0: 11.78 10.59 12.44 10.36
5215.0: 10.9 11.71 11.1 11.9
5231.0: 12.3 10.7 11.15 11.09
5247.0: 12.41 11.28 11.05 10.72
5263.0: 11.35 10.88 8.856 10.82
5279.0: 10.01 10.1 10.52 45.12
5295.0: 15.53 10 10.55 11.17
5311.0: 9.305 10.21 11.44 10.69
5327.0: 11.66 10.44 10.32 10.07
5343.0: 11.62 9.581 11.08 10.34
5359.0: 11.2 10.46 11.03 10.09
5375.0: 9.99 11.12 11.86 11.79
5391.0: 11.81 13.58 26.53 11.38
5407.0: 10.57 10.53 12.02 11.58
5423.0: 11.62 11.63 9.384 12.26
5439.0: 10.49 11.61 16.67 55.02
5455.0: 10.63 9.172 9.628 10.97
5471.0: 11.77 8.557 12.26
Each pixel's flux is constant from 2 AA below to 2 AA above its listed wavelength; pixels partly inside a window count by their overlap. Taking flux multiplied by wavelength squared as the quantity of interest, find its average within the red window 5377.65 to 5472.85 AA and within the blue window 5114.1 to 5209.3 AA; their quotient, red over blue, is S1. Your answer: 1.4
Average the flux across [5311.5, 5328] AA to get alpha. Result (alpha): 10.8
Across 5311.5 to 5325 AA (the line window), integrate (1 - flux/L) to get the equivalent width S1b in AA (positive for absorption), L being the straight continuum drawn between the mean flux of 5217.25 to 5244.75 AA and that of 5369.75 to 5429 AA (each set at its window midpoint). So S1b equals 1.5 AA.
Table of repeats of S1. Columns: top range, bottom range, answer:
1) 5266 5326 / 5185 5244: 1.18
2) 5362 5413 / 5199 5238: 1.17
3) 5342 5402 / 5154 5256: 1.13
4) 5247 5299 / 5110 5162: 1.28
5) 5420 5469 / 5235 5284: 1.47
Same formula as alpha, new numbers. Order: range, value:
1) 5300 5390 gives 10.7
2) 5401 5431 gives 11.2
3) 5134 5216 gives 11.1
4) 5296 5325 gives 10.7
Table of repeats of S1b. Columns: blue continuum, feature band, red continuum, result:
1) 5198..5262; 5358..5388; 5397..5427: 4.7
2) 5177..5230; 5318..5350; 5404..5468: 5.2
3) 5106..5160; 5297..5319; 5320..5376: 0.8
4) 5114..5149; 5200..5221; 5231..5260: 0.0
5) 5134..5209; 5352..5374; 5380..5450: 3.8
